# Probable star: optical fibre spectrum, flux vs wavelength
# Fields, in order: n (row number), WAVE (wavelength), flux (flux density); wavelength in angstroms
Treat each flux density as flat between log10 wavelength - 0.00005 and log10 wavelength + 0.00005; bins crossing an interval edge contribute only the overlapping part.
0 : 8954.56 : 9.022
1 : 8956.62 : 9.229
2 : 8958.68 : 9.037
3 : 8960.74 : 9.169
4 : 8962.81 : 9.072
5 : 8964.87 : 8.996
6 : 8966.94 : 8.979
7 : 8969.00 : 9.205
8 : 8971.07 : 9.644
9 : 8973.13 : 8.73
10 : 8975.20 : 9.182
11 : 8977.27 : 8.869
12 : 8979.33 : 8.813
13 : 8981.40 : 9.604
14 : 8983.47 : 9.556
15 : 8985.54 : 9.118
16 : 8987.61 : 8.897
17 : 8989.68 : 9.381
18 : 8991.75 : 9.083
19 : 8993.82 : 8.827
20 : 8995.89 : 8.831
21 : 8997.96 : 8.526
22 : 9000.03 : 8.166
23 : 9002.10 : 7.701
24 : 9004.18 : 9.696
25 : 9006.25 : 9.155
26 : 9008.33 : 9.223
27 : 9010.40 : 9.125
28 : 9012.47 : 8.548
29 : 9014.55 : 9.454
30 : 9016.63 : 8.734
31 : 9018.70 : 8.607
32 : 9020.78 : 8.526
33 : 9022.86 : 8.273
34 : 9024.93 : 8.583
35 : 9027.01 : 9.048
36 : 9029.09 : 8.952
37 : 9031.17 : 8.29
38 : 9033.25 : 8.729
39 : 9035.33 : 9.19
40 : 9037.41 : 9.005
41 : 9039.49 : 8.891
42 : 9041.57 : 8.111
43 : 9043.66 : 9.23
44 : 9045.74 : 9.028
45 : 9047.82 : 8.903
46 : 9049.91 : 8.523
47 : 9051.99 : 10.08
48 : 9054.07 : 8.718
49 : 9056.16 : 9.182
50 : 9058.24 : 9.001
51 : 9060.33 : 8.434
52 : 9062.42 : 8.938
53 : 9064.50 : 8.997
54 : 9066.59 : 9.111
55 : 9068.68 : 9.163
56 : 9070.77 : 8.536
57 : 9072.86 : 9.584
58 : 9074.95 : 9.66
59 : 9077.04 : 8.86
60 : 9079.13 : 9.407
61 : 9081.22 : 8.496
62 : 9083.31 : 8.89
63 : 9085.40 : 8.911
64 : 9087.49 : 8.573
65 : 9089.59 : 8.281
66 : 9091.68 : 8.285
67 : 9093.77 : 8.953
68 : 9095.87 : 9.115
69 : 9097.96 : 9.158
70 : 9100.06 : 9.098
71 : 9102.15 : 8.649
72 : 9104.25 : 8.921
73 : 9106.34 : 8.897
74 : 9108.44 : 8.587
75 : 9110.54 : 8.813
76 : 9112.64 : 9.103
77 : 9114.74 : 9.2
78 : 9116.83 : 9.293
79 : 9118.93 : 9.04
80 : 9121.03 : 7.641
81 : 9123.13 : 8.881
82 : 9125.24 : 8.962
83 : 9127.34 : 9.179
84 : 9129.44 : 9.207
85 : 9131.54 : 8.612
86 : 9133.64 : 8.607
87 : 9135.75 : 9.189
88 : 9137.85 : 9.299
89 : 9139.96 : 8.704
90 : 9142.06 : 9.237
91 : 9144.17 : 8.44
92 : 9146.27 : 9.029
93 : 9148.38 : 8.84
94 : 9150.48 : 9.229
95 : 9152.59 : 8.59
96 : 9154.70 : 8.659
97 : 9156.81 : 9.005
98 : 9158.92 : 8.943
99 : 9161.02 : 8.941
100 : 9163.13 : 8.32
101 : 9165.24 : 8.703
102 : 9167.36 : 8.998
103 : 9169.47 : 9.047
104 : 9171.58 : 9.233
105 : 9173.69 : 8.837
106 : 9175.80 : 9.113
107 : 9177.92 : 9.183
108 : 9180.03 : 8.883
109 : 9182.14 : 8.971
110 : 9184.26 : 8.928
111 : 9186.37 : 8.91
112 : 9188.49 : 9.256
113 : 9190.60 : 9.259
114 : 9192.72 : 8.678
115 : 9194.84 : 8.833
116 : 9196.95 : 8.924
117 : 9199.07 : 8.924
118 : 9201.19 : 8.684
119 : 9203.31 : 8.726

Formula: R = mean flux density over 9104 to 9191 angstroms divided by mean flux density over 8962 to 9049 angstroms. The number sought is 1.00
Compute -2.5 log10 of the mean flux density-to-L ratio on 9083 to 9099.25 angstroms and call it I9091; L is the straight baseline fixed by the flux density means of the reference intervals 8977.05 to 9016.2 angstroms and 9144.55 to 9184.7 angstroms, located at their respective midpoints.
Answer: 0.02 mag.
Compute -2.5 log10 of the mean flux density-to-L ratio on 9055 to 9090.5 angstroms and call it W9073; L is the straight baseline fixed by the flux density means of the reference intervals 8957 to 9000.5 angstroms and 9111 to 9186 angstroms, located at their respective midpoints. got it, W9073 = 0.00 mag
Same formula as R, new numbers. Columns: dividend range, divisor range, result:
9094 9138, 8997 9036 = 1.02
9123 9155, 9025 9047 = 1.01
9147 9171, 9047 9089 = 0.98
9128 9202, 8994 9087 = 1.00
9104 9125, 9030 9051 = 1.01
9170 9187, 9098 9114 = 1.01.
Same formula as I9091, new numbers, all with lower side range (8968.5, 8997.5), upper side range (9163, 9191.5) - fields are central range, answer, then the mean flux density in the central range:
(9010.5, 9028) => 0.04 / 8.74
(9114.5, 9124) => 0.03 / 8.78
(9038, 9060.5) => 0.02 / 8.94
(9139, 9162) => 0.02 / 8.88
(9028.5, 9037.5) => 0.03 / 8.81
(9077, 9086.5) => 0.02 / 8.92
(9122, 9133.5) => 0.01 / 8.93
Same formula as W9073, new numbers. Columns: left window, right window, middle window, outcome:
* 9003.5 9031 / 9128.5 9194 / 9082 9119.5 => 0.00 mag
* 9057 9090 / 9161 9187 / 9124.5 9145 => 0.00 mag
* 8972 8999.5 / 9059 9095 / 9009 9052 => 0.02 mag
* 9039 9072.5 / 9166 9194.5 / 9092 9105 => 0.00 mag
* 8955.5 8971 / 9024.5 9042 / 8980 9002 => 0.01 mag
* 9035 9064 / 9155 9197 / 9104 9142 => 0.00 mag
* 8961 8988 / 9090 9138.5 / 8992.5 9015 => 0.03 mag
